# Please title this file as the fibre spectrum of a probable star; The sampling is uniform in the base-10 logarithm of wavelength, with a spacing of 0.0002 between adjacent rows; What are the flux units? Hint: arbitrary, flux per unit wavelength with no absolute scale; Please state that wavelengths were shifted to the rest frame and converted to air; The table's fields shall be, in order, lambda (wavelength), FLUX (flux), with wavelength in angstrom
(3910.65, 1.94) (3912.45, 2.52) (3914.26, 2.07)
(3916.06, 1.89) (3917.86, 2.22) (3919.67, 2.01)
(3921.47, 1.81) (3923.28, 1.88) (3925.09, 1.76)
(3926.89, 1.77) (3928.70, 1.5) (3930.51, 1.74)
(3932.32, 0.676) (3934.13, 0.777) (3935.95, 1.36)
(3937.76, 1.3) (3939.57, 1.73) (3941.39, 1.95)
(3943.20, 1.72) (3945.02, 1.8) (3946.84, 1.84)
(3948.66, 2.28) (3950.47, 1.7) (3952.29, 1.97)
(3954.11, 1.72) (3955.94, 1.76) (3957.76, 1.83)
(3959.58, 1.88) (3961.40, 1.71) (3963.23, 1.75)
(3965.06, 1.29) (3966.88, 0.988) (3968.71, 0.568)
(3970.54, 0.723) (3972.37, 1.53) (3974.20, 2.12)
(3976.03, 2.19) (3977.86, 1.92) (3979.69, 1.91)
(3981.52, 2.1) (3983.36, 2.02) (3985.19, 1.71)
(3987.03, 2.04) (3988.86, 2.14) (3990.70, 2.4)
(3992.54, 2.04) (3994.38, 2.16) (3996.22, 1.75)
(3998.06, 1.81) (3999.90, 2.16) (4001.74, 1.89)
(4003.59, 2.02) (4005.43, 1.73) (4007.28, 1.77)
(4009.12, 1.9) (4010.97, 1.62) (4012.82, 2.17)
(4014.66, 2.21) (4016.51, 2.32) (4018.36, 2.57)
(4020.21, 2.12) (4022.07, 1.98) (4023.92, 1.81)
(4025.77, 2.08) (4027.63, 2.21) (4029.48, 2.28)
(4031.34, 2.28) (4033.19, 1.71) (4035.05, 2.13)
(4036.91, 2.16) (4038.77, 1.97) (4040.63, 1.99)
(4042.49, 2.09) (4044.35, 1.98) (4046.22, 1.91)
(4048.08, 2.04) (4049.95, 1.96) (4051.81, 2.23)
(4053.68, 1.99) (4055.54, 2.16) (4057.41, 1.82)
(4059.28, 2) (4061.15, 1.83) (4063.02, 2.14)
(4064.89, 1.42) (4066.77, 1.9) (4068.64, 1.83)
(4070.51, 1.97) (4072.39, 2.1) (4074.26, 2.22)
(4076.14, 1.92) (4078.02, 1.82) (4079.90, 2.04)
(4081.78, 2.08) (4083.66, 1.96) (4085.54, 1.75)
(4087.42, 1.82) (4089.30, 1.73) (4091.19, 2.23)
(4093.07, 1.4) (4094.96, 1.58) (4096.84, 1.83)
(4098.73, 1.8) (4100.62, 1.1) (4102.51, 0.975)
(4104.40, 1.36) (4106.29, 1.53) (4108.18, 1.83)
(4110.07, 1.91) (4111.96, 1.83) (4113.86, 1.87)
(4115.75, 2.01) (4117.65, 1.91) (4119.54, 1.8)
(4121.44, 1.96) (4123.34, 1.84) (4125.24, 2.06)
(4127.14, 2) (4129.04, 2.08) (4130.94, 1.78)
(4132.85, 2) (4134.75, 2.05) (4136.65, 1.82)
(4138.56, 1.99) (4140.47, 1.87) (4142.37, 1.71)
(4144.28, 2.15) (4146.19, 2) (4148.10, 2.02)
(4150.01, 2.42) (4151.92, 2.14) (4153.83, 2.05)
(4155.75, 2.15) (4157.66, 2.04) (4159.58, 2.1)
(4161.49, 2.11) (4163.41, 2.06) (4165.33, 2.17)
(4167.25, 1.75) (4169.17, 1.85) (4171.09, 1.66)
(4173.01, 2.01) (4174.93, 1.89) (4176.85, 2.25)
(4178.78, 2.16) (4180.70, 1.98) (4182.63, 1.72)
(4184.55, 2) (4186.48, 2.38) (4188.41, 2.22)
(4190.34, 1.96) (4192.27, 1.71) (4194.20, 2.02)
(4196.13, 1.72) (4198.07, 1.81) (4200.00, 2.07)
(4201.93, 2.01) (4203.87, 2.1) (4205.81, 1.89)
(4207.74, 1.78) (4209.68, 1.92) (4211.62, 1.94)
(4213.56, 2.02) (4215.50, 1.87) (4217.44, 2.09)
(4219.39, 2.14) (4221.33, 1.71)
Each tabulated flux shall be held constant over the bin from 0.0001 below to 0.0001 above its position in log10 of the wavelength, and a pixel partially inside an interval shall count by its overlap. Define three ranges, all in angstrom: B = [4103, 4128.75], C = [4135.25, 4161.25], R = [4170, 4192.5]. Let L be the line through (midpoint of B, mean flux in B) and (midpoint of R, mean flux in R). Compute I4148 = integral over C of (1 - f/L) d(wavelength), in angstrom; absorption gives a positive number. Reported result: -1.6 angstrom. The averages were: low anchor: 1.83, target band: 2.04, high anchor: 2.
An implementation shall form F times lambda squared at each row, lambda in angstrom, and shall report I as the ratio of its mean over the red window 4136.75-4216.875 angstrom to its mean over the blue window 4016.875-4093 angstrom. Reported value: 1.06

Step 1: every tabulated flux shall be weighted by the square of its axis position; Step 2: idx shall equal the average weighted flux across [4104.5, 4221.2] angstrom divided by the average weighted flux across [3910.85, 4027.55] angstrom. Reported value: 1.18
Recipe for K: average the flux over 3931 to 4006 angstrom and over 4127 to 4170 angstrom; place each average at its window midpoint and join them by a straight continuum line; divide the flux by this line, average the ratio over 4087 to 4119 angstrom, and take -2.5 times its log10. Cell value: 0.152 mag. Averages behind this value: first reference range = 1.73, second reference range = 2.01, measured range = 1.69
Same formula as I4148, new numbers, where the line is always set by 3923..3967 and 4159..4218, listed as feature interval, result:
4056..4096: -1.5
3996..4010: -1.4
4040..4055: -2.1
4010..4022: -2.9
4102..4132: 1.0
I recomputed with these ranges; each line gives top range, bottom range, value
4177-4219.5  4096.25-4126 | 1.20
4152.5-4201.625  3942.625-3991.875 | 1.25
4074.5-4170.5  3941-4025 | 1.09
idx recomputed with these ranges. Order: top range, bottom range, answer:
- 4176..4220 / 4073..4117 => 1.18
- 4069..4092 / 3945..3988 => 1.21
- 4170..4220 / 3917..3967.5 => 1.34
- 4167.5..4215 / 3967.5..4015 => 1.16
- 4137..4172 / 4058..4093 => 1.09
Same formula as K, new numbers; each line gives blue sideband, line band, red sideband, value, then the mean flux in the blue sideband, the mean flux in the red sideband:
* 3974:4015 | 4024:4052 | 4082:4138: -0.078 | 1.99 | 1.79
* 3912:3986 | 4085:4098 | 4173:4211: 0.060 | 1.7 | 1.98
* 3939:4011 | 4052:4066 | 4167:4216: -0.035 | 1.81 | 1.95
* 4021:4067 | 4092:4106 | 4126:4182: 0.355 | 2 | 2.01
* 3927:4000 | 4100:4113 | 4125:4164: 0.279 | 1.71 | 2.03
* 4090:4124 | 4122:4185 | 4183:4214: -0.090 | 1.71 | 1.97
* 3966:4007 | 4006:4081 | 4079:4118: -0.137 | 1.81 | 1.74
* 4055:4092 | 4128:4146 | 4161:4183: 0.009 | 1.93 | 1.97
